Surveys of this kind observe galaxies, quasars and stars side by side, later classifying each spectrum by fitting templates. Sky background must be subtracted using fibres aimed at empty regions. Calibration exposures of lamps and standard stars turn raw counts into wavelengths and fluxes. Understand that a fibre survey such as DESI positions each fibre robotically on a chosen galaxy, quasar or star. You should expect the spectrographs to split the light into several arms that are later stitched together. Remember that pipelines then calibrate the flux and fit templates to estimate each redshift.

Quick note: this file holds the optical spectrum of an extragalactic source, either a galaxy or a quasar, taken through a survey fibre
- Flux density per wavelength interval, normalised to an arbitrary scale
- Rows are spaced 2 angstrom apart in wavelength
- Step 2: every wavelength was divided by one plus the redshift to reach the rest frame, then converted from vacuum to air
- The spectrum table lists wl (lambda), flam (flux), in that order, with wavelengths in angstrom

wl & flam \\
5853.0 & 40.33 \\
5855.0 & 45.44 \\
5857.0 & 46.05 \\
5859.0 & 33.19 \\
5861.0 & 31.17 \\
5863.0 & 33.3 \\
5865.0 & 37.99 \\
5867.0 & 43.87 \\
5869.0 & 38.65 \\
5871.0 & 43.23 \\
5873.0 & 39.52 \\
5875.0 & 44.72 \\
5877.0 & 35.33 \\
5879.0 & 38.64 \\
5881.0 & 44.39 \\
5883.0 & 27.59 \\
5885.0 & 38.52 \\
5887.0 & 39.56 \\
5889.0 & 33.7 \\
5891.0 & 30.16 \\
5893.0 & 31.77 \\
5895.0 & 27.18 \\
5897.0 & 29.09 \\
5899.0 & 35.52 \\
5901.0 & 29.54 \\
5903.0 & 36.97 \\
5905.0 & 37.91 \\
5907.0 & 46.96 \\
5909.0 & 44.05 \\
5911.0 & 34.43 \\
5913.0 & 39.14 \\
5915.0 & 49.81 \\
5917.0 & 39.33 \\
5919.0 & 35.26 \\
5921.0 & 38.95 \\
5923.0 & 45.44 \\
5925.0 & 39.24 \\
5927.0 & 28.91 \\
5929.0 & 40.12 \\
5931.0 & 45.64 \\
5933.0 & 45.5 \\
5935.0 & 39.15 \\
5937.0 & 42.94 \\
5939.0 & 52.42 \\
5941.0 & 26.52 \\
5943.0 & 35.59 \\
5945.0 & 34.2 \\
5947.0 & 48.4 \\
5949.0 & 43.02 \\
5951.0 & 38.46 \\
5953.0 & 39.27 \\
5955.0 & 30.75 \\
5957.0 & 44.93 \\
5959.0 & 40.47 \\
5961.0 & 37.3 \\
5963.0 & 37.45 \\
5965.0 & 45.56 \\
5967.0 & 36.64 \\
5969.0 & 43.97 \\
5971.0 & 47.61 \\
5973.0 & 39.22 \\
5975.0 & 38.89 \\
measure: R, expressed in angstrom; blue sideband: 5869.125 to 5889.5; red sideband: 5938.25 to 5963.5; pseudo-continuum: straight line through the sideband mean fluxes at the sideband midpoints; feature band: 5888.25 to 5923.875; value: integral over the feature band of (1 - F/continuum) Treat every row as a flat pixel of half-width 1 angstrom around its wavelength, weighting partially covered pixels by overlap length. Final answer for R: 1.7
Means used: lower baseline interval 38.6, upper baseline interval 39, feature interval 36.9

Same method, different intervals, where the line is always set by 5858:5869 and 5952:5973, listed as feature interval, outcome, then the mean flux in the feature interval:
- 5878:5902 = 2.2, 33.8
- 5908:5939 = -1.8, 40.9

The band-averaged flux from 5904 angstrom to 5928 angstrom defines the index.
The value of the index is 40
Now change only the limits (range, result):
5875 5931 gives 37.2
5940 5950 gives 37.5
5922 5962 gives 39.9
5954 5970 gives 39.6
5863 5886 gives 39.1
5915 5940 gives 41.4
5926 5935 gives 39.9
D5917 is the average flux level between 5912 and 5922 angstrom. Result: 40.5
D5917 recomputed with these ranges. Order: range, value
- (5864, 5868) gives 40.9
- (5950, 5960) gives 38.8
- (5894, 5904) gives 31.7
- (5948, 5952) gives 40.7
